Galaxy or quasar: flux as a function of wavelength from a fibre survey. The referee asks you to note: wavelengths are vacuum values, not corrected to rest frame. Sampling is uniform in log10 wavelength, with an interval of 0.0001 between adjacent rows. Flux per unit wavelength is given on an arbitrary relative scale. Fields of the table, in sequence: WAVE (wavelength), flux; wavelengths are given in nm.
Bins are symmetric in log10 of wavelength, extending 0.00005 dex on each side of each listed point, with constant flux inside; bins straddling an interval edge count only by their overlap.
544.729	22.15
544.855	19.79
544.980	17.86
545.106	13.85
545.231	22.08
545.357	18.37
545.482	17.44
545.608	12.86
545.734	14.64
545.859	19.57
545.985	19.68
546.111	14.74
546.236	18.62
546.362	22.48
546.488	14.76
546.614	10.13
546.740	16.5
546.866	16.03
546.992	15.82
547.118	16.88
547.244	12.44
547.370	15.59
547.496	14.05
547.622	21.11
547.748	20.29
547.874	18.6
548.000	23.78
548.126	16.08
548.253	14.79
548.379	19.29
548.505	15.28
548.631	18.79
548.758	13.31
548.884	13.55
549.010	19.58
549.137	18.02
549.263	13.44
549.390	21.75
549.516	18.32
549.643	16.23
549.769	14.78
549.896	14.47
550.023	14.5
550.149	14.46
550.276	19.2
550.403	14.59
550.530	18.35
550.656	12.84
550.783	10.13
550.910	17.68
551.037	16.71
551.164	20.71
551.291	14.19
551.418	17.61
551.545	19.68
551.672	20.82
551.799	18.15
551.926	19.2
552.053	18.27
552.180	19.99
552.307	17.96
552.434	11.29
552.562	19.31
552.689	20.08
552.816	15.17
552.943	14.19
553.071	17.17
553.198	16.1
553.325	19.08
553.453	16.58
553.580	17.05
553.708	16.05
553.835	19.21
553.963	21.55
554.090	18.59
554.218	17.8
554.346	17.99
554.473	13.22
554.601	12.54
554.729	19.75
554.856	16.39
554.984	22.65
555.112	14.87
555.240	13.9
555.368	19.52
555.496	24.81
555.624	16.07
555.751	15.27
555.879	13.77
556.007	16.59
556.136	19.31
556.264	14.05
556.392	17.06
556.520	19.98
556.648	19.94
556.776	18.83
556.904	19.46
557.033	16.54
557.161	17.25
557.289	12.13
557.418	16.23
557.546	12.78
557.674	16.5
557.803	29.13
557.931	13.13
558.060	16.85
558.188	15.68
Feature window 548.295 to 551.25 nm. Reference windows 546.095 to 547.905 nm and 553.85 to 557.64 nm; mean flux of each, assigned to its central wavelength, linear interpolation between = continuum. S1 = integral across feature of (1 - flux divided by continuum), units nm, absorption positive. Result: 0.08 nm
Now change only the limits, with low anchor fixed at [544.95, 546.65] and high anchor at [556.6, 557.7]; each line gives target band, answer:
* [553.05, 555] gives -0.09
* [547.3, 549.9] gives -0.05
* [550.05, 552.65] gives -0.04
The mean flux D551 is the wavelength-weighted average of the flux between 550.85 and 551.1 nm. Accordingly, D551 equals 17.2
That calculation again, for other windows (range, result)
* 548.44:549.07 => 16.1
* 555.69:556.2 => 16.2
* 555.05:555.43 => 16.1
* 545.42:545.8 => 15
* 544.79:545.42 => 18.4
